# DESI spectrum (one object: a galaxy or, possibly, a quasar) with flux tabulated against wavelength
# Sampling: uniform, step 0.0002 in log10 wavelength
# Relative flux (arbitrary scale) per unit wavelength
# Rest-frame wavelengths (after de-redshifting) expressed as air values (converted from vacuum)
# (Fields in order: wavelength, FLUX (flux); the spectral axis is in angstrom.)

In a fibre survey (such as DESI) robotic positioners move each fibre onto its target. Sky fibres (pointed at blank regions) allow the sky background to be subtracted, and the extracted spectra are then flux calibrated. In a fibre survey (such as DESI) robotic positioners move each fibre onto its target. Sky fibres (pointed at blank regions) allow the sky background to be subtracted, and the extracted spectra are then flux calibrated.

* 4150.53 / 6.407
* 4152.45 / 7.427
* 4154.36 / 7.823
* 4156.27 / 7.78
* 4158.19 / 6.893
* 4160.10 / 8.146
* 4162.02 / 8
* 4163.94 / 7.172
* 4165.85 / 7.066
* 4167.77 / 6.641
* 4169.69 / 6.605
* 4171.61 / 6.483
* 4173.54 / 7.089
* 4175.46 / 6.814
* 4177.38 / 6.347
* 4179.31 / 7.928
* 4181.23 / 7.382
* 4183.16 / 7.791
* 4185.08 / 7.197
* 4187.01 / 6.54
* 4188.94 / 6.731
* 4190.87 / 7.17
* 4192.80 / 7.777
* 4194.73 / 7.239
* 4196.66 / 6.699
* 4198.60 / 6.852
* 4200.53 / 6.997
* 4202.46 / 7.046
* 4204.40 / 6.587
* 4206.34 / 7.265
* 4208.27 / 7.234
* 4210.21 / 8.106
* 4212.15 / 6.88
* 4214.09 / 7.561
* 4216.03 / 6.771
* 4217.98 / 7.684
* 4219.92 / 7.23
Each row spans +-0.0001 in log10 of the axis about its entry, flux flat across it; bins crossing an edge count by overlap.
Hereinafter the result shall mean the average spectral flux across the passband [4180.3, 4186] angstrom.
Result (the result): 7.46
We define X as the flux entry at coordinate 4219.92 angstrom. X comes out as 7.23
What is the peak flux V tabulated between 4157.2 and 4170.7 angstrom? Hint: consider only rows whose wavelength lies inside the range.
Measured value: 8.146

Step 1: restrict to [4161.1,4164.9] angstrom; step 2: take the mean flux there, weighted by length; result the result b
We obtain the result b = 7.59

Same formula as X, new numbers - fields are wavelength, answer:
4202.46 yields 7.046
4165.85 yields 7.066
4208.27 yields 7.234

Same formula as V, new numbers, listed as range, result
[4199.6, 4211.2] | 8.106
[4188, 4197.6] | 7.777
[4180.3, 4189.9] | 7.791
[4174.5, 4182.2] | 7.928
